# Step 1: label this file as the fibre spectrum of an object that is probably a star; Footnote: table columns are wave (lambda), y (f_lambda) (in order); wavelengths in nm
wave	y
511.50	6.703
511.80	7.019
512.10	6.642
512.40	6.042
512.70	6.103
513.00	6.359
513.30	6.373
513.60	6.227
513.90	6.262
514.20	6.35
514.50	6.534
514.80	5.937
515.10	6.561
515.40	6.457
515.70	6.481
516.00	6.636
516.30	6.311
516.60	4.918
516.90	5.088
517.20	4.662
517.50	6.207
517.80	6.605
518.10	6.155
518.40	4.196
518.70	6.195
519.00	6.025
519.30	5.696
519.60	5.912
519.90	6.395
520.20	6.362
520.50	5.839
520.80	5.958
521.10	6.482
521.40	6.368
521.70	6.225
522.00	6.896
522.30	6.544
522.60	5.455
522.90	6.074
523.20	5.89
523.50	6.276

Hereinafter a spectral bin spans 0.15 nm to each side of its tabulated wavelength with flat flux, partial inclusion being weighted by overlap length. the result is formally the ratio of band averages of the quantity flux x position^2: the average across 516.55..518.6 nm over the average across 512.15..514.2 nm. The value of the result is 0.89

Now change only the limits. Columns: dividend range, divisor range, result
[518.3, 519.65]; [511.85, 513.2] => 0.91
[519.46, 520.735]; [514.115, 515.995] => 0.97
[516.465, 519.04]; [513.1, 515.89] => 0.88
